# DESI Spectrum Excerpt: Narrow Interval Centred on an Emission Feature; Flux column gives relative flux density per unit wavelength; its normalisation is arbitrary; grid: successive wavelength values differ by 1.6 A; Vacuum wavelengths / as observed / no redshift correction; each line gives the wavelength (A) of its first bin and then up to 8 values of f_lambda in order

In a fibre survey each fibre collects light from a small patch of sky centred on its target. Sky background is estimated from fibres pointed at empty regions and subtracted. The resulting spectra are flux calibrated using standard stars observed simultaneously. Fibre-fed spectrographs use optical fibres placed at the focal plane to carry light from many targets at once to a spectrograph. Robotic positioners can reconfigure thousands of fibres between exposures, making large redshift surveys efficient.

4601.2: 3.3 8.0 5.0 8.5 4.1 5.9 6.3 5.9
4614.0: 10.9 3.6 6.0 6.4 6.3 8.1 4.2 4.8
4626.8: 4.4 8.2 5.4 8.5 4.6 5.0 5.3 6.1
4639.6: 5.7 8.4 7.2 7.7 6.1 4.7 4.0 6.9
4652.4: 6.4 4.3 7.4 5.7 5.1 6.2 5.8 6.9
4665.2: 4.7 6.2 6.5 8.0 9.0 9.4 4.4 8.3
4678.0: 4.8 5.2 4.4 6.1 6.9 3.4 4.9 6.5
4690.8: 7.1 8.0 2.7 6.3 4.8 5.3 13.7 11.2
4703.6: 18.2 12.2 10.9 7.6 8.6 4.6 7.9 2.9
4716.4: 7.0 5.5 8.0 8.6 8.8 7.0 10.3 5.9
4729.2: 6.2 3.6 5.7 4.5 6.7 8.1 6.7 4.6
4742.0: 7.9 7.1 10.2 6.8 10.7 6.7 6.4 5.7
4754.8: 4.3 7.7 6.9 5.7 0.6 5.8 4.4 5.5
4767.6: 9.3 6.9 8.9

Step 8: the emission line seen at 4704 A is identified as [O II]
